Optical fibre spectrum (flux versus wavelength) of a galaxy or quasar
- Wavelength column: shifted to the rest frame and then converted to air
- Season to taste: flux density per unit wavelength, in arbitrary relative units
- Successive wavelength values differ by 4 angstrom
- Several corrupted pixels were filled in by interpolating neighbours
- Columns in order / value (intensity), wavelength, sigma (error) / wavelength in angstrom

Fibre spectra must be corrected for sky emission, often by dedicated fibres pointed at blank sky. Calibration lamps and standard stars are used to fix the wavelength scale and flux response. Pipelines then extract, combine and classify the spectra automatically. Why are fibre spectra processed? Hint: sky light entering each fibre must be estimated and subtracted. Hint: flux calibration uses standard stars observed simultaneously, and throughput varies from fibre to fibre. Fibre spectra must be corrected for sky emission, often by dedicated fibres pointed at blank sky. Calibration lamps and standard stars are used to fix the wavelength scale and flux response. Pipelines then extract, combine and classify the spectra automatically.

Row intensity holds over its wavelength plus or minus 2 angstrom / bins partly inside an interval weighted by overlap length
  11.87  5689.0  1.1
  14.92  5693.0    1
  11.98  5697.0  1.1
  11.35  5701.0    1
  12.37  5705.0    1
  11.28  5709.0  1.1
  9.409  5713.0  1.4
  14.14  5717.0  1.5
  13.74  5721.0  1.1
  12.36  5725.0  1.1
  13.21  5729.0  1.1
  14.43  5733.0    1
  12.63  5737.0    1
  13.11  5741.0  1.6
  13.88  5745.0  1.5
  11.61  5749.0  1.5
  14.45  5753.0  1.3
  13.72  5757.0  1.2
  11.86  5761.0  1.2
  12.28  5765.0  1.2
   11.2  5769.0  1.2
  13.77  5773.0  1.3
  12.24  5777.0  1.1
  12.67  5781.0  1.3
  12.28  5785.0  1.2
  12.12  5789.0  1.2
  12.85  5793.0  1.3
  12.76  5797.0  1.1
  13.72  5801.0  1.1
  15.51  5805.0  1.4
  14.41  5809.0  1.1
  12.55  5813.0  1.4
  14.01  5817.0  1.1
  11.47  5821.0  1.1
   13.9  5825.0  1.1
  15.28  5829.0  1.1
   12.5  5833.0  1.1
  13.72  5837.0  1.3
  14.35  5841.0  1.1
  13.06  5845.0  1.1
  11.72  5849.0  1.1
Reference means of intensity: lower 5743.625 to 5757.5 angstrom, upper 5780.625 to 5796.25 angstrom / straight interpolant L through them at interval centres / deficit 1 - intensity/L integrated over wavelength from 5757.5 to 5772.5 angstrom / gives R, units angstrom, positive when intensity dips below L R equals 1.0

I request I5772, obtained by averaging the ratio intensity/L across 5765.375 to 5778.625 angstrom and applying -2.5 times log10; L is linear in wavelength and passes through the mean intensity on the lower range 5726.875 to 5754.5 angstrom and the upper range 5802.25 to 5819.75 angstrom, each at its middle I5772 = 0.10 mag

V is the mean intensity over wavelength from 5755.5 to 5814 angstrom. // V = 12.9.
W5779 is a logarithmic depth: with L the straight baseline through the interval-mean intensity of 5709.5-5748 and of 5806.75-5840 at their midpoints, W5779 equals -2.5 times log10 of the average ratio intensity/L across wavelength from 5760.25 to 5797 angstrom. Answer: 0.07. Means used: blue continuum 12.9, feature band 12.4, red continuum 13.5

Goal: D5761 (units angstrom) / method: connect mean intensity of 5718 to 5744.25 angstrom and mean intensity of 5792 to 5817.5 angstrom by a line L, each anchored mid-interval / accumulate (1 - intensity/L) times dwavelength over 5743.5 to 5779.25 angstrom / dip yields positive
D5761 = 1.9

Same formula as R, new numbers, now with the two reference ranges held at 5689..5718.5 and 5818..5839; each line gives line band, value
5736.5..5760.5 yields -1.1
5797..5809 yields -1.0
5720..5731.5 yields -0.7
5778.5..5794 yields 0.6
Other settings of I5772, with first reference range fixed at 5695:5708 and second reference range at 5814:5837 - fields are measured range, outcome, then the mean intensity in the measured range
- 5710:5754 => -0.059 mag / 12.9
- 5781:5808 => -0.015 mag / 13.2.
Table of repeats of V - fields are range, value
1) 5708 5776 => 12.8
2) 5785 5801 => 12.7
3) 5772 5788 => 12.6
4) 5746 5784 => 12.7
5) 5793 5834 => 13.6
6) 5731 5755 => 13.4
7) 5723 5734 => 13.2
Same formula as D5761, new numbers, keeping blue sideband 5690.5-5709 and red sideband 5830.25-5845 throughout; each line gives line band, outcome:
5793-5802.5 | 0.08 angstrom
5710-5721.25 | 0.44 angstrom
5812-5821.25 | 0.32 angstrom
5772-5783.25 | 0.24 angstrom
